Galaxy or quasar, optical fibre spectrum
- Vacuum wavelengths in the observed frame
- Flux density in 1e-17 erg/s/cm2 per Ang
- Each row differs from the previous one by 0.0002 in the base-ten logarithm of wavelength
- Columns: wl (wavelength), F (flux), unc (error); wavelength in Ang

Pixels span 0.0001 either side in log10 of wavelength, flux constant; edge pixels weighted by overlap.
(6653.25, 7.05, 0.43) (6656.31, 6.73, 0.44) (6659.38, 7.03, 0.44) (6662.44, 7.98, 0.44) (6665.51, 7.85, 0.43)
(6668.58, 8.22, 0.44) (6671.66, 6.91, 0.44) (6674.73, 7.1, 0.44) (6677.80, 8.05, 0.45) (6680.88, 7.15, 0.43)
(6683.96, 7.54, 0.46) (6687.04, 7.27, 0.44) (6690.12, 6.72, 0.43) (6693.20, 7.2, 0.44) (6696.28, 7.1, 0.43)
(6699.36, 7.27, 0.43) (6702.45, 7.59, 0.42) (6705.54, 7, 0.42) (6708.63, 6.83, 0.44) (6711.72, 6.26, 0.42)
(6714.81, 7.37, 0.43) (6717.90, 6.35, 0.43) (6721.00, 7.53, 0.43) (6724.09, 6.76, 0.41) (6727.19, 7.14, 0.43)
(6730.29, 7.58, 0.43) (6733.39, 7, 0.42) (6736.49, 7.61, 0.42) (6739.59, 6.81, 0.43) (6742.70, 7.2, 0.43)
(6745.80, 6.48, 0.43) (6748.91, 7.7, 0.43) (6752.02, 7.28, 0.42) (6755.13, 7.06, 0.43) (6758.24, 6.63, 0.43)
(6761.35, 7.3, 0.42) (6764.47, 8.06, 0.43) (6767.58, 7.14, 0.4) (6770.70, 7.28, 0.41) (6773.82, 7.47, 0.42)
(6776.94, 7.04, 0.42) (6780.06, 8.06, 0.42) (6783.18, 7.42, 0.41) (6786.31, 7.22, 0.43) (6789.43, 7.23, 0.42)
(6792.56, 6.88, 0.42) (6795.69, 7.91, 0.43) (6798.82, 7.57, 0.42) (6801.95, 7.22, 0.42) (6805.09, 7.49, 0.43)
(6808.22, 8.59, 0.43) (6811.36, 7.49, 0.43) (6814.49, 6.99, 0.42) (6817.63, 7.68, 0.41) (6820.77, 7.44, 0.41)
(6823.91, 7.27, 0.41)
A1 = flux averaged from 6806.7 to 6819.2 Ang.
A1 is 7.69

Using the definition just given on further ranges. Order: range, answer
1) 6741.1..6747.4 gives 6.84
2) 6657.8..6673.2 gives 7.59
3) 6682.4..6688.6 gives 7.4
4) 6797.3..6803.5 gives 7.4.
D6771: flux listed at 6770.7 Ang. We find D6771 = 7.28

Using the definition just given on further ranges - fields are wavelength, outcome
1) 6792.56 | 6.88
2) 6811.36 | 7.49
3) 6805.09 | 7.49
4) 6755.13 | 7.06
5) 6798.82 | 7.57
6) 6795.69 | 7.91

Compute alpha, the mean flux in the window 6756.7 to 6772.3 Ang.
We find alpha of 7.28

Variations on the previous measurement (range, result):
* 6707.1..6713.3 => 6.55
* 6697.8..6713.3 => 6.99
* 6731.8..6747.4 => 7.02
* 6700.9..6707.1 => 7.28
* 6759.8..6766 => 7.67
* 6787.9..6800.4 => 7.4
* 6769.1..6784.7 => 7.45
